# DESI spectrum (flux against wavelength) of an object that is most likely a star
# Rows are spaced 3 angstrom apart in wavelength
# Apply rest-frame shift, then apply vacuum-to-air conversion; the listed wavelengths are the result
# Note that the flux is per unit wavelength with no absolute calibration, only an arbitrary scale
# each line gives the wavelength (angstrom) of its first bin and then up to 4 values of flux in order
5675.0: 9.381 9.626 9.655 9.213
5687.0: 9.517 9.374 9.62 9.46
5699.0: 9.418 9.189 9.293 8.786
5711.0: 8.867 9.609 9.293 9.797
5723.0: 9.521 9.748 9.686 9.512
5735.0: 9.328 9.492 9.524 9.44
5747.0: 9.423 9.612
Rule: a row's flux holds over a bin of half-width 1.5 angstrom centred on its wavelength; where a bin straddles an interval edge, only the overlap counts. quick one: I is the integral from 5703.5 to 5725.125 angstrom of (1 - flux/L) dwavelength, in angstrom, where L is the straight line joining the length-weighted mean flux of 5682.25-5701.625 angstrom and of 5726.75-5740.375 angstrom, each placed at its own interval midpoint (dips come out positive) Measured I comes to 0.3 angstrom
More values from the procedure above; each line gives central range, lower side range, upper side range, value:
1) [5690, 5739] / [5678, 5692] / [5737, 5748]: 0.29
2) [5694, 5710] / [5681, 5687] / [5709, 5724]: 0.28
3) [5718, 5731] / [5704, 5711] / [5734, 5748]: -0.63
